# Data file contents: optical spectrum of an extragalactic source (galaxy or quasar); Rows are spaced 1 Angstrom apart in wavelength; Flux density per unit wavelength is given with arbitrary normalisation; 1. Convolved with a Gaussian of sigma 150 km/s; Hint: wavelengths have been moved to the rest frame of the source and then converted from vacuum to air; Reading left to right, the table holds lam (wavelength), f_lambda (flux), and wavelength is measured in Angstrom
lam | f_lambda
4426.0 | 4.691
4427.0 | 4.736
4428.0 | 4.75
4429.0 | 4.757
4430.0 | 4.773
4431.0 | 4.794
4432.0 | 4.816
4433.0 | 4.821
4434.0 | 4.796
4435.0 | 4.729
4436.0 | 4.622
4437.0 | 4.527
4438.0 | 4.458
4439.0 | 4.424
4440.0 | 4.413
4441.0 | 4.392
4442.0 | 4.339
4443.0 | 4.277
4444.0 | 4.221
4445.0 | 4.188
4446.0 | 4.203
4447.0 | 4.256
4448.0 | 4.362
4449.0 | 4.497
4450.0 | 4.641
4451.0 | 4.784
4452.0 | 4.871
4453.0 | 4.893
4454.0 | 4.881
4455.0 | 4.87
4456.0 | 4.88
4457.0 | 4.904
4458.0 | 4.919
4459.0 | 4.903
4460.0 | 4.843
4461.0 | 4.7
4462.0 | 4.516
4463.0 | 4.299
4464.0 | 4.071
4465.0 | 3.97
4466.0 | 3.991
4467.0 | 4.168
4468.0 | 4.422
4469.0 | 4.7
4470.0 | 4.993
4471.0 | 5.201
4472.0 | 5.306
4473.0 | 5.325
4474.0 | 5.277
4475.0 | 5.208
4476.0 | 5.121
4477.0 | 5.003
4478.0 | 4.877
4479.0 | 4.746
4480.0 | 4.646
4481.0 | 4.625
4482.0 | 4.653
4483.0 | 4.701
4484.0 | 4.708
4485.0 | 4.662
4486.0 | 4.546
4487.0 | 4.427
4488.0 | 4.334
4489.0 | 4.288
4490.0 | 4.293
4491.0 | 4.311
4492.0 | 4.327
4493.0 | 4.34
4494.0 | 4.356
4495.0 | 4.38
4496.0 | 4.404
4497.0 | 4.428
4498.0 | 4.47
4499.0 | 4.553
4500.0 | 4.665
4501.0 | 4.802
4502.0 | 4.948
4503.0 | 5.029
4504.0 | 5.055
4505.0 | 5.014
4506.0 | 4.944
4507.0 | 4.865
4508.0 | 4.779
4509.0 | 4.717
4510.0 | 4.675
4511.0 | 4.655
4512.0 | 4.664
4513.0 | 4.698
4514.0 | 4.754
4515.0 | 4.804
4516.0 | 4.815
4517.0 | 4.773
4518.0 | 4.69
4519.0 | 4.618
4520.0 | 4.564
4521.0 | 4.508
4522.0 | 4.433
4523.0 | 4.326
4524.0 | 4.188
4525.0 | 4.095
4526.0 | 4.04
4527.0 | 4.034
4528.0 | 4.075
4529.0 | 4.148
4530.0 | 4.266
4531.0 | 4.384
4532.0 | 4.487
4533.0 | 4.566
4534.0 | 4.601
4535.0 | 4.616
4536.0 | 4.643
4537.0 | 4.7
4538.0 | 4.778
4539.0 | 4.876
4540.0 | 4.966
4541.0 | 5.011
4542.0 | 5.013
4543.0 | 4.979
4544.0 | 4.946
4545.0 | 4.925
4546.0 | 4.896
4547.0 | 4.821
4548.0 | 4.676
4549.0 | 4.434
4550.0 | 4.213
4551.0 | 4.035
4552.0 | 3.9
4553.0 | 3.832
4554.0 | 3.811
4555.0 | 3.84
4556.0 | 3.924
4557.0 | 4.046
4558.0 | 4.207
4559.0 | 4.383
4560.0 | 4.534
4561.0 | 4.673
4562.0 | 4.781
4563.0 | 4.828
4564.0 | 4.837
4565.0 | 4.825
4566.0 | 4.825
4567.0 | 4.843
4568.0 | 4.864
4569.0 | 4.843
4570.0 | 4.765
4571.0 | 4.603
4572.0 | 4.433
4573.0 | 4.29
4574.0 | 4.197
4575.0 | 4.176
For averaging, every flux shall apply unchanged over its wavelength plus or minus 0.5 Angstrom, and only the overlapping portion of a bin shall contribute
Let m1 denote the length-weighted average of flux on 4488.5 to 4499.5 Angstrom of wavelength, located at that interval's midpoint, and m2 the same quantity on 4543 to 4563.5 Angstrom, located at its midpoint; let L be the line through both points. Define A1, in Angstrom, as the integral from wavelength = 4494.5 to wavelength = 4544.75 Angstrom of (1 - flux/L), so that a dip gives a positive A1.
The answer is -2.8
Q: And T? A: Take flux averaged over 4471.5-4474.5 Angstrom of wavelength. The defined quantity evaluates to 5.3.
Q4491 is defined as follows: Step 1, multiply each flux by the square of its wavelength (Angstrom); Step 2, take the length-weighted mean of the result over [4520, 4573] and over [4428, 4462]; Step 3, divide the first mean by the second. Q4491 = 1.02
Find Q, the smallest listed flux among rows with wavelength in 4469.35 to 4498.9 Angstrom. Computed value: 4.288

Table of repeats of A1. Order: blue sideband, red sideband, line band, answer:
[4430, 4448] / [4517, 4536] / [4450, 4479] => -2.1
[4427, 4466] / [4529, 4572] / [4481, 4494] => 0.3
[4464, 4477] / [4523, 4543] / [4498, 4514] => -0.6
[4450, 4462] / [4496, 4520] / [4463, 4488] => 0.5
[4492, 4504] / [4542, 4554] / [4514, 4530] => 0.5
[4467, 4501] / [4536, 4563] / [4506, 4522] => -0.4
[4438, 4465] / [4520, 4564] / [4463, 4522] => -2.1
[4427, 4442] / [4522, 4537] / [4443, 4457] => 0.0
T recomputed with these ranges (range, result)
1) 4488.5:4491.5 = 4.3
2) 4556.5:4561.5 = 4.37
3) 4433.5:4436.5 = 4.72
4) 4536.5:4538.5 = 4.74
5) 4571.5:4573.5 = 4.36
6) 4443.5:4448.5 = 4.25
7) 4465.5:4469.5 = 4.32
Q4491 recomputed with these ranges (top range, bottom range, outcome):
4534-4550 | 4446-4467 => 1.09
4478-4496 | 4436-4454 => 1.02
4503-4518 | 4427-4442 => 1.07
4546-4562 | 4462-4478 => 0.93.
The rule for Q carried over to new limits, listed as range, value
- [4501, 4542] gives 4.034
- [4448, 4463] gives 4.299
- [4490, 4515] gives 4.293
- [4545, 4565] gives 3.811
